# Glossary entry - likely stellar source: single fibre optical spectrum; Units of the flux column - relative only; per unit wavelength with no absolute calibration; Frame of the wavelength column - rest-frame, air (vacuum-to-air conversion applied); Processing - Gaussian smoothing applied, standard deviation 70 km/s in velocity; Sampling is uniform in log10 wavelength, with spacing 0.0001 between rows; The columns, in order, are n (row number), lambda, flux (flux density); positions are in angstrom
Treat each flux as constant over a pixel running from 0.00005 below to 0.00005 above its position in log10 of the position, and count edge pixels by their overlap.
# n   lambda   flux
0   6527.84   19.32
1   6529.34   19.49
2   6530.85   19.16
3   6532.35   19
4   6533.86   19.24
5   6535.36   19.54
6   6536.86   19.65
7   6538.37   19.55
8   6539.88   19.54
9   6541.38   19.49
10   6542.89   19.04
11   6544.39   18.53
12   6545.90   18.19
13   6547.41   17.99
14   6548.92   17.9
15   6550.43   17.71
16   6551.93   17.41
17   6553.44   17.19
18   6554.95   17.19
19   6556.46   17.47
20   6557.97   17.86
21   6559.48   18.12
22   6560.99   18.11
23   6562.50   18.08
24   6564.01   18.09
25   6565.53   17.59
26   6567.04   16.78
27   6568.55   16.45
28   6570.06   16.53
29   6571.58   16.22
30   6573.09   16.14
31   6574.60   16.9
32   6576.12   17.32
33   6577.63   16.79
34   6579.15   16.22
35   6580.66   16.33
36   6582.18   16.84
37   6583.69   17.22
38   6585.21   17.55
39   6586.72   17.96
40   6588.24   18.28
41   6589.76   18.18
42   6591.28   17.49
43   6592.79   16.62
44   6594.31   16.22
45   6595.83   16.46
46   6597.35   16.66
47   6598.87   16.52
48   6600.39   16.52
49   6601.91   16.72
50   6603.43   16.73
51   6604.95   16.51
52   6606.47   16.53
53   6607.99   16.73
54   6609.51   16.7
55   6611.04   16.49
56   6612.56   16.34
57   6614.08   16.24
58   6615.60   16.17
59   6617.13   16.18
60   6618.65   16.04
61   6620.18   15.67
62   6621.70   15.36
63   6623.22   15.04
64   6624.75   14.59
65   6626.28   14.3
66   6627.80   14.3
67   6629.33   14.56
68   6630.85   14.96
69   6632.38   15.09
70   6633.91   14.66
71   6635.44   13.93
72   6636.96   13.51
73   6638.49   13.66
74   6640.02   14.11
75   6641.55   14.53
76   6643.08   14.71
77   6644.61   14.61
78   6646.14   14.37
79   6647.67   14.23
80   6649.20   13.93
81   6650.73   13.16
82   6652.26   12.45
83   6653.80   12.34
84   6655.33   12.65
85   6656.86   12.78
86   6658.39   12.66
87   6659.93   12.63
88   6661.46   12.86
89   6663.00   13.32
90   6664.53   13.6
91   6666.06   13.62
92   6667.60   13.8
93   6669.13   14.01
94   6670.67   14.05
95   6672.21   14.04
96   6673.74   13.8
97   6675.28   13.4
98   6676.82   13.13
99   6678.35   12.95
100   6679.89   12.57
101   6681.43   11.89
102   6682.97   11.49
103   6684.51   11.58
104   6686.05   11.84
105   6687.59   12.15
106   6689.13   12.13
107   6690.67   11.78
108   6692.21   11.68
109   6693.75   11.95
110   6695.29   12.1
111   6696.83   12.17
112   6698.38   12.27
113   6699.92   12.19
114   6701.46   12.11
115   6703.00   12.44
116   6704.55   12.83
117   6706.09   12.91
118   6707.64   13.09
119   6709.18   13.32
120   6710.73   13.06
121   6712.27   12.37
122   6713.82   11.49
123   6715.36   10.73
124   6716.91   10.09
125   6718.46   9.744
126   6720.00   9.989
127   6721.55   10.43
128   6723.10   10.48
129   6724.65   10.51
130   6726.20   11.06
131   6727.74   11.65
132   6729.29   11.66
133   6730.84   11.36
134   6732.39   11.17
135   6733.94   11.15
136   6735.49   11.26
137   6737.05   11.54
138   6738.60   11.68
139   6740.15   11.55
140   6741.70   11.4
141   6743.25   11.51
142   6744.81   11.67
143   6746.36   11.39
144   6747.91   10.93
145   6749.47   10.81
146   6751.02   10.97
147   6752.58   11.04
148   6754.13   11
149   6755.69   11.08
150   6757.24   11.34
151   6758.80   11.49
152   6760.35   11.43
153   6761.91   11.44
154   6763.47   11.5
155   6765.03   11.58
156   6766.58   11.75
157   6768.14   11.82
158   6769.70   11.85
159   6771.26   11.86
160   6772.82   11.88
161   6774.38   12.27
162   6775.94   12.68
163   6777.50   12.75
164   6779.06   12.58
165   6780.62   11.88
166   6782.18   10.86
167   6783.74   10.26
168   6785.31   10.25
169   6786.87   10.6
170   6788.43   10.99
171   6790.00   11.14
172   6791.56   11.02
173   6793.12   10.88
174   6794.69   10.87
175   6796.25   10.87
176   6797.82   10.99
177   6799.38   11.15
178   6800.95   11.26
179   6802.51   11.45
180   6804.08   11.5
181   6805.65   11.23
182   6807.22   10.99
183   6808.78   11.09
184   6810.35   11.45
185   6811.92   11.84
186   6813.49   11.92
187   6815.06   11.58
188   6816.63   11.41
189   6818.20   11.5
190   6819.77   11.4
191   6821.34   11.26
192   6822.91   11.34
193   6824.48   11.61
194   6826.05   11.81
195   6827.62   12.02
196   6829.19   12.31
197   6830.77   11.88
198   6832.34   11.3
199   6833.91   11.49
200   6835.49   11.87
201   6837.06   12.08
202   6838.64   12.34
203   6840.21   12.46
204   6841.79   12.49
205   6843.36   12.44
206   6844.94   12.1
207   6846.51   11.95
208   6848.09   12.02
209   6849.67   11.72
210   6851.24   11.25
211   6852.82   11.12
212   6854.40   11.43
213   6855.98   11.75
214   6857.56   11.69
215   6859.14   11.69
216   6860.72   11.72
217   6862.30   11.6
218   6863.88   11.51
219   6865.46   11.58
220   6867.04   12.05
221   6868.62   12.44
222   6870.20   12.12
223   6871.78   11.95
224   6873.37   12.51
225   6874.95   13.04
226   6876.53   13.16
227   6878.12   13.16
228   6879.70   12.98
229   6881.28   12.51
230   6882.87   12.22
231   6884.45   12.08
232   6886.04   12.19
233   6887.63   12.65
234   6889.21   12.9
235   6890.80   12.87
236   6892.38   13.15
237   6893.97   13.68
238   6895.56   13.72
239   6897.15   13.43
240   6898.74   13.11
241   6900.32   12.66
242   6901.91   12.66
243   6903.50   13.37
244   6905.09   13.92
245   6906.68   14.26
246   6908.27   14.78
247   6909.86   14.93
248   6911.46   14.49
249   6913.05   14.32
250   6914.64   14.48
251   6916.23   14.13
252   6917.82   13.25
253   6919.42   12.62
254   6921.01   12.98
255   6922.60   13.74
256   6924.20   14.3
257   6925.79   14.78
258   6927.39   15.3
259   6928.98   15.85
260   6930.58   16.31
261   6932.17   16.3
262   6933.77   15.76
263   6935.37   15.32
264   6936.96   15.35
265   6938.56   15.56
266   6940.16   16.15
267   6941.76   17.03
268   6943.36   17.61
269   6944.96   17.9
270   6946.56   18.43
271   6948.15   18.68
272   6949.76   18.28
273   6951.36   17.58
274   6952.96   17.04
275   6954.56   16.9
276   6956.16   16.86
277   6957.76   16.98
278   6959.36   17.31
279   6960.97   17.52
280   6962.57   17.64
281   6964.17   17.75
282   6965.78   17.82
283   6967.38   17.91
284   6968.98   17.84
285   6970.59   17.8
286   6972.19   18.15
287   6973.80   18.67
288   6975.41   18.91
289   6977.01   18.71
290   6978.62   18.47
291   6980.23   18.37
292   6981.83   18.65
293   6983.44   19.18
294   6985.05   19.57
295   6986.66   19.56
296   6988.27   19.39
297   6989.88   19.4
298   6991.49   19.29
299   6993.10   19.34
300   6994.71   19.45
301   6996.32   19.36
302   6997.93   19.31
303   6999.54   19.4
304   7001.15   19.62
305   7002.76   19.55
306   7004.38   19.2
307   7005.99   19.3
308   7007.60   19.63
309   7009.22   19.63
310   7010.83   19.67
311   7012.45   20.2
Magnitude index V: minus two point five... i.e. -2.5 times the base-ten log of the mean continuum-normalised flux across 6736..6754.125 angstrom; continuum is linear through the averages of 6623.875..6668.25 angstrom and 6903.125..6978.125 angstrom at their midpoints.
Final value 0.279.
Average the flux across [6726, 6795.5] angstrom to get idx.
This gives 11.4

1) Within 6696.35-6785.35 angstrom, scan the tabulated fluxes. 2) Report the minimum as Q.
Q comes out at 9.744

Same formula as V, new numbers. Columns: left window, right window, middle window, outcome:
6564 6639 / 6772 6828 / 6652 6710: 0.127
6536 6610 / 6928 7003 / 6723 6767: 0.484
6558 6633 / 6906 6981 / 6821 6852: 0.352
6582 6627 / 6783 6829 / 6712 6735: 0.223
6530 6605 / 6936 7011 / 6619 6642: 0.212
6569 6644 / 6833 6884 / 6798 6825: 0.127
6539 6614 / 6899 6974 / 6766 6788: 0.378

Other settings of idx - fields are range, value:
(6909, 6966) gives 16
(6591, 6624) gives 16.3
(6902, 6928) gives 14.1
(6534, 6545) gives 19.4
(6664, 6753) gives 12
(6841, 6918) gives 12.7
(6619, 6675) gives 14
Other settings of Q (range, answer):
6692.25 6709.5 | 11.95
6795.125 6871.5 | 10.87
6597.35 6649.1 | 13.51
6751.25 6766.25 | 11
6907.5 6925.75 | 12.62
